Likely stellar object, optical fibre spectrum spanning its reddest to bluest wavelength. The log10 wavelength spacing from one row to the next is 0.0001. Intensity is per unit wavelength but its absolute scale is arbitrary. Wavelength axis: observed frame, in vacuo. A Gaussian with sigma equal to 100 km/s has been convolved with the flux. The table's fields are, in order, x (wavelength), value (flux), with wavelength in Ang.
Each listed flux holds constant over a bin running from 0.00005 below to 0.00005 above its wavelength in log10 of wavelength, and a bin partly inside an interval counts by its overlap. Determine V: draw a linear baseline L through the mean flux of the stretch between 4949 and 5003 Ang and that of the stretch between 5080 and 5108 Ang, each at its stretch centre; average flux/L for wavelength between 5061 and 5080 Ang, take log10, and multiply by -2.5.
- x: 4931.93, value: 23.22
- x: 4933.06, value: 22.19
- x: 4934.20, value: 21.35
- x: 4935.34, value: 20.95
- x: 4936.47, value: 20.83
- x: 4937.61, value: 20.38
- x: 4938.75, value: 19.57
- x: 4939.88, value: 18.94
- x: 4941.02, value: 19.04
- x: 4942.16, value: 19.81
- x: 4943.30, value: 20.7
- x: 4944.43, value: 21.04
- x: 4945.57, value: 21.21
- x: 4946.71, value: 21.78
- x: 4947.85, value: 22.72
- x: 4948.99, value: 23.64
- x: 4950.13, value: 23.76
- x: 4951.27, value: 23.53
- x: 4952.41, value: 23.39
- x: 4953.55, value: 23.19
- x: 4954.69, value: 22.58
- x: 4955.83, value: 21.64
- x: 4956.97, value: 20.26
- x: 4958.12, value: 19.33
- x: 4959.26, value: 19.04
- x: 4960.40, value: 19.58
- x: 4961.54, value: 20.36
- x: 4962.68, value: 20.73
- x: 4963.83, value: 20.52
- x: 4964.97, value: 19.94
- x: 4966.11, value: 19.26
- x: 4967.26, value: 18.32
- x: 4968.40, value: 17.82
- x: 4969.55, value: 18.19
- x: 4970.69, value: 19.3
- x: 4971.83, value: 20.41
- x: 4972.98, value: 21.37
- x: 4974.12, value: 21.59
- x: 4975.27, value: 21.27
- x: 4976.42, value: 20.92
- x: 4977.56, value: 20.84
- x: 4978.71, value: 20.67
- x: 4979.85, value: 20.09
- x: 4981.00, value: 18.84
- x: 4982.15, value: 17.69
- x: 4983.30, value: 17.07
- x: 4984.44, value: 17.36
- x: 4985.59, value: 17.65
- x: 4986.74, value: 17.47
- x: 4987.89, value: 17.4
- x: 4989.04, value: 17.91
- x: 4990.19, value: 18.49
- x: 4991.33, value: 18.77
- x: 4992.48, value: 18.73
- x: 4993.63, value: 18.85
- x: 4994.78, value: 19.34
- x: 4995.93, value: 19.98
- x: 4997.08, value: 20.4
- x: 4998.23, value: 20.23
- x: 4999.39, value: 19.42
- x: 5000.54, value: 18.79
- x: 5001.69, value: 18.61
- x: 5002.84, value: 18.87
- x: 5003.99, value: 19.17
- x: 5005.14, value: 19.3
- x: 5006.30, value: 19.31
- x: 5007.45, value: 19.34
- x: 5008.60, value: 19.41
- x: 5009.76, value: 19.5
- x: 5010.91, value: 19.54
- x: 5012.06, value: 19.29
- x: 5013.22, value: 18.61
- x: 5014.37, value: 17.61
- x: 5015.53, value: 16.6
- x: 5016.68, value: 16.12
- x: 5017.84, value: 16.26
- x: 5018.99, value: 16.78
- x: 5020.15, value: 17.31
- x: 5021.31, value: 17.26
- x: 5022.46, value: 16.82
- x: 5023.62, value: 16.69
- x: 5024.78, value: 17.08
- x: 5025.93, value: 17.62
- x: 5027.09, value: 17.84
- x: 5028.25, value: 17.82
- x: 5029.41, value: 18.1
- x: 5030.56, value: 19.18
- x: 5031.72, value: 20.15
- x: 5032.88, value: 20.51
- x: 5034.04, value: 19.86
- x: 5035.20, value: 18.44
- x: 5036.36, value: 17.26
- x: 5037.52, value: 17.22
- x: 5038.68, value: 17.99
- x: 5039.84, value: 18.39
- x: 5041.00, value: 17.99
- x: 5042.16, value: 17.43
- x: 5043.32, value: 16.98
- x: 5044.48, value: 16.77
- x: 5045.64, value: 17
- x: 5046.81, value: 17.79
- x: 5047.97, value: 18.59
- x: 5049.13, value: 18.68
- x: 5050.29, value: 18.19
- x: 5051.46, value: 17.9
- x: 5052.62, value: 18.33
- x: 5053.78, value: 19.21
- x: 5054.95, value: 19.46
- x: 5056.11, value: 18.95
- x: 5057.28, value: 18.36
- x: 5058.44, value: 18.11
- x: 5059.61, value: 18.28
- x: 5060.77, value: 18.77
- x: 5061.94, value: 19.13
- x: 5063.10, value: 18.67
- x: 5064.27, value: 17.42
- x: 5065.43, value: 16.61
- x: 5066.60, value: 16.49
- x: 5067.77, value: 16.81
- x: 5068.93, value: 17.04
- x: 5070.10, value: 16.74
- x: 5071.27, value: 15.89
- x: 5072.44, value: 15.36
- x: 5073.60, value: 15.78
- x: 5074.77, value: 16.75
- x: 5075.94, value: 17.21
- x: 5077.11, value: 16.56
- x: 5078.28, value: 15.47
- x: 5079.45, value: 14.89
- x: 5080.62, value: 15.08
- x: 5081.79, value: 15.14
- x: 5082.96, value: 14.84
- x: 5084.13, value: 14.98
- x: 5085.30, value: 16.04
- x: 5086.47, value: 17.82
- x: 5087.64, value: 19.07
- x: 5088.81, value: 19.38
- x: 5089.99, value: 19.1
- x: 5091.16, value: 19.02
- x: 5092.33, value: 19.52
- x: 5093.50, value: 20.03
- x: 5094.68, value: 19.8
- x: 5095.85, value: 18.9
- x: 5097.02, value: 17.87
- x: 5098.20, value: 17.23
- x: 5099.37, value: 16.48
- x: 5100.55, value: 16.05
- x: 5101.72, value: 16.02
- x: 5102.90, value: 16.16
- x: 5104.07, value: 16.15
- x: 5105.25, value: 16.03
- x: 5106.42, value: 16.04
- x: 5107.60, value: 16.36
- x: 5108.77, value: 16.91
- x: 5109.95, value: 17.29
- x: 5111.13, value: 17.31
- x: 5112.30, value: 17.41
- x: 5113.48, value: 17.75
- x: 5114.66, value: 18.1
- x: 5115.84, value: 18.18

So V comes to 0.06 mag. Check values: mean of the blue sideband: 19.8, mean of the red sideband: 17.2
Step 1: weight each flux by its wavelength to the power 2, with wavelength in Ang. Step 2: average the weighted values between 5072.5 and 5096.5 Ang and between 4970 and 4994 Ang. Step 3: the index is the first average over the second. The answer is 0.9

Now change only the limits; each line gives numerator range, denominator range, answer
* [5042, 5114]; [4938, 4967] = 0.87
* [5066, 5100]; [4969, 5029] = 0.95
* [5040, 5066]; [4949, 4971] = 0.91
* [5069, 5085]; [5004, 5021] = 0.89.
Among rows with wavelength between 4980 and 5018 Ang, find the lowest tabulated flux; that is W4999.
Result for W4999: 16.12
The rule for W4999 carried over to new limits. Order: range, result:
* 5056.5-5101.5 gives 14.84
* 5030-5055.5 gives 16.77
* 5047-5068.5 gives 16.49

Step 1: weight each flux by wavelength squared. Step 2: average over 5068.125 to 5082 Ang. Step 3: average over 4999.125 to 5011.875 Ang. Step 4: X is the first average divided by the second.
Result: 0.86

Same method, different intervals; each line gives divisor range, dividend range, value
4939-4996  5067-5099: 0.89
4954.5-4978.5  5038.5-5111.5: 0.90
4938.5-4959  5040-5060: 0.88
